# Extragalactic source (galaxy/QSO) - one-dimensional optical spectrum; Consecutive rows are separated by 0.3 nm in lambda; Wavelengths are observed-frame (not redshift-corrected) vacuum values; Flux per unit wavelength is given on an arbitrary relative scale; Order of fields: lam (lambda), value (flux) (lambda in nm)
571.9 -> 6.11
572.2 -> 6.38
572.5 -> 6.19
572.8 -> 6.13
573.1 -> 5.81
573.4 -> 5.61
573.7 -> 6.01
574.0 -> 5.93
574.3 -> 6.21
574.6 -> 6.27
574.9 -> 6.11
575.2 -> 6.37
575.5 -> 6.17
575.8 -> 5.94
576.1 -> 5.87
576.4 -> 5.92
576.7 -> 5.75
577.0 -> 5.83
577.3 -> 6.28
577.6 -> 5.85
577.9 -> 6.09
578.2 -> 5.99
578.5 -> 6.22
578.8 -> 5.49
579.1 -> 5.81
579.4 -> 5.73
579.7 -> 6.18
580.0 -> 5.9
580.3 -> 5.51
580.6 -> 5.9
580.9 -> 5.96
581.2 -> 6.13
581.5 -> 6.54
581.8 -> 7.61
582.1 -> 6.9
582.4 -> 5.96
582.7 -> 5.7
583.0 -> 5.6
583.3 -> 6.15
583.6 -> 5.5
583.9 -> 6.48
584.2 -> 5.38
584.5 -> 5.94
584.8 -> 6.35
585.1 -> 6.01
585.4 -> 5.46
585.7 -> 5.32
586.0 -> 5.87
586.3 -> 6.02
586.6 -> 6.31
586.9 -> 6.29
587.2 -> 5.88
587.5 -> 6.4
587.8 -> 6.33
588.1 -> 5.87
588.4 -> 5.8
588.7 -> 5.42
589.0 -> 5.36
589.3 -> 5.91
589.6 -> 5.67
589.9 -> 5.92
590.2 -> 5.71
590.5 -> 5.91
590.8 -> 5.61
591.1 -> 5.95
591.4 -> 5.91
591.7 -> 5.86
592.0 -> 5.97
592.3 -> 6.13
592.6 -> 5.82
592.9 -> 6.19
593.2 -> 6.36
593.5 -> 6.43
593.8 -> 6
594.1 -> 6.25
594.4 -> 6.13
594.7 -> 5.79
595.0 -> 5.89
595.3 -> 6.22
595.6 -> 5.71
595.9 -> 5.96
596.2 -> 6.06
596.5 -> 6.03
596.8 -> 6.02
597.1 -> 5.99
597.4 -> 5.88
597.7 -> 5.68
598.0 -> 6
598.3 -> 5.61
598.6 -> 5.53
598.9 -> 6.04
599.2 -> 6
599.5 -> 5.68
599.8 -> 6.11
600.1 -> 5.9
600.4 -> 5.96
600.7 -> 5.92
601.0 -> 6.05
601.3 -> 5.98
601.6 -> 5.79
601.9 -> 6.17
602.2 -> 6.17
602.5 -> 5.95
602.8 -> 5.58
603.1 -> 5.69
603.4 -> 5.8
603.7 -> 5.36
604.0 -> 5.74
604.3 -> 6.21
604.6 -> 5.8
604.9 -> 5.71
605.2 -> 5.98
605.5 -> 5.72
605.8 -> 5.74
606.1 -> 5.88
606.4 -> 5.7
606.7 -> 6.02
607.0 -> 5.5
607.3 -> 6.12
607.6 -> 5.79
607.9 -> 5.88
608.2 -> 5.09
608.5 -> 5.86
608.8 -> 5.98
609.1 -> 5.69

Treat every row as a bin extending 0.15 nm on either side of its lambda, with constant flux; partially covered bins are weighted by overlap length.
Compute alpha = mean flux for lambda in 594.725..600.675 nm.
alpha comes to 5.91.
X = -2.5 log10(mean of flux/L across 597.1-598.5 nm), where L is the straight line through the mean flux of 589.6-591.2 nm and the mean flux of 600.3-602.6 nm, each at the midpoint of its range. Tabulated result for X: 0.02 mag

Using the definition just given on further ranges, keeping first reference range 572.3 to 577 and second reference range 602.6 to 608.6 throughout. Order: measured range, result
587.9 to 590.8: 0.03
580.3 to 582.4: -0.08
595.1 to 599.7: -0.01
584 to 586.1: 0.03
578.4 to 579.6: 0.03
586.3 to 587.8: -0.05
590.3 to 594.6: -0.03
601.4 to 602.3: -0.04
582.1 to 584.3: 0.01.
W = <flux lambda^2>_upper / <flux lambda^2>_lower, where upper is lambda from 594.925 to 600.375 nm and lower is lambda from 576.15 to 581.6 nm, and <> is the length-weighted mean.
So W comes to 1.1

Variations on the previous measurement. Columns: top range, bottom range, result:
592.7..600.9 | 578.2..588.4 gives 1.04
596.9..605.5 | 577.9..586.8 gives 1.04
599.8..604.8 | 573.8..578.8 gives 1.07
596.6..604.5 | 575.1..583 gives 1.04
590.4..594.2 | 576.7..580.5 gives 1.07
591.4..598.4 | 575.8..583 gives 1.05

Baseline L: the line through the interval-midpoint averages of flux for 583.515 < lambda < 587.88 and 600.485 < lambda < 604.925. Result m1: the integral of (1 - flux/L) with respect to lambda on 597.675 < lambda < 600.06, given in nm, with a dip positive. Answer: 0.019 nm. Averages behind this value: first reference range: 5.97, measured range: 5.84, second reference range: 5.87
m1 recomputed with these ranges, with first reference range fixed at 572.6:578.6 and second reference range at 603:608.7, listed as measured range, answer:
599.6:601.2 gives -0.04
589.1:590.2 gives 0.02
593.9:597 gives -0.08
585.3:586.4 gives 0.05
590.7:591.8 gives 0.01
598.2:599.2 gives 0.01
